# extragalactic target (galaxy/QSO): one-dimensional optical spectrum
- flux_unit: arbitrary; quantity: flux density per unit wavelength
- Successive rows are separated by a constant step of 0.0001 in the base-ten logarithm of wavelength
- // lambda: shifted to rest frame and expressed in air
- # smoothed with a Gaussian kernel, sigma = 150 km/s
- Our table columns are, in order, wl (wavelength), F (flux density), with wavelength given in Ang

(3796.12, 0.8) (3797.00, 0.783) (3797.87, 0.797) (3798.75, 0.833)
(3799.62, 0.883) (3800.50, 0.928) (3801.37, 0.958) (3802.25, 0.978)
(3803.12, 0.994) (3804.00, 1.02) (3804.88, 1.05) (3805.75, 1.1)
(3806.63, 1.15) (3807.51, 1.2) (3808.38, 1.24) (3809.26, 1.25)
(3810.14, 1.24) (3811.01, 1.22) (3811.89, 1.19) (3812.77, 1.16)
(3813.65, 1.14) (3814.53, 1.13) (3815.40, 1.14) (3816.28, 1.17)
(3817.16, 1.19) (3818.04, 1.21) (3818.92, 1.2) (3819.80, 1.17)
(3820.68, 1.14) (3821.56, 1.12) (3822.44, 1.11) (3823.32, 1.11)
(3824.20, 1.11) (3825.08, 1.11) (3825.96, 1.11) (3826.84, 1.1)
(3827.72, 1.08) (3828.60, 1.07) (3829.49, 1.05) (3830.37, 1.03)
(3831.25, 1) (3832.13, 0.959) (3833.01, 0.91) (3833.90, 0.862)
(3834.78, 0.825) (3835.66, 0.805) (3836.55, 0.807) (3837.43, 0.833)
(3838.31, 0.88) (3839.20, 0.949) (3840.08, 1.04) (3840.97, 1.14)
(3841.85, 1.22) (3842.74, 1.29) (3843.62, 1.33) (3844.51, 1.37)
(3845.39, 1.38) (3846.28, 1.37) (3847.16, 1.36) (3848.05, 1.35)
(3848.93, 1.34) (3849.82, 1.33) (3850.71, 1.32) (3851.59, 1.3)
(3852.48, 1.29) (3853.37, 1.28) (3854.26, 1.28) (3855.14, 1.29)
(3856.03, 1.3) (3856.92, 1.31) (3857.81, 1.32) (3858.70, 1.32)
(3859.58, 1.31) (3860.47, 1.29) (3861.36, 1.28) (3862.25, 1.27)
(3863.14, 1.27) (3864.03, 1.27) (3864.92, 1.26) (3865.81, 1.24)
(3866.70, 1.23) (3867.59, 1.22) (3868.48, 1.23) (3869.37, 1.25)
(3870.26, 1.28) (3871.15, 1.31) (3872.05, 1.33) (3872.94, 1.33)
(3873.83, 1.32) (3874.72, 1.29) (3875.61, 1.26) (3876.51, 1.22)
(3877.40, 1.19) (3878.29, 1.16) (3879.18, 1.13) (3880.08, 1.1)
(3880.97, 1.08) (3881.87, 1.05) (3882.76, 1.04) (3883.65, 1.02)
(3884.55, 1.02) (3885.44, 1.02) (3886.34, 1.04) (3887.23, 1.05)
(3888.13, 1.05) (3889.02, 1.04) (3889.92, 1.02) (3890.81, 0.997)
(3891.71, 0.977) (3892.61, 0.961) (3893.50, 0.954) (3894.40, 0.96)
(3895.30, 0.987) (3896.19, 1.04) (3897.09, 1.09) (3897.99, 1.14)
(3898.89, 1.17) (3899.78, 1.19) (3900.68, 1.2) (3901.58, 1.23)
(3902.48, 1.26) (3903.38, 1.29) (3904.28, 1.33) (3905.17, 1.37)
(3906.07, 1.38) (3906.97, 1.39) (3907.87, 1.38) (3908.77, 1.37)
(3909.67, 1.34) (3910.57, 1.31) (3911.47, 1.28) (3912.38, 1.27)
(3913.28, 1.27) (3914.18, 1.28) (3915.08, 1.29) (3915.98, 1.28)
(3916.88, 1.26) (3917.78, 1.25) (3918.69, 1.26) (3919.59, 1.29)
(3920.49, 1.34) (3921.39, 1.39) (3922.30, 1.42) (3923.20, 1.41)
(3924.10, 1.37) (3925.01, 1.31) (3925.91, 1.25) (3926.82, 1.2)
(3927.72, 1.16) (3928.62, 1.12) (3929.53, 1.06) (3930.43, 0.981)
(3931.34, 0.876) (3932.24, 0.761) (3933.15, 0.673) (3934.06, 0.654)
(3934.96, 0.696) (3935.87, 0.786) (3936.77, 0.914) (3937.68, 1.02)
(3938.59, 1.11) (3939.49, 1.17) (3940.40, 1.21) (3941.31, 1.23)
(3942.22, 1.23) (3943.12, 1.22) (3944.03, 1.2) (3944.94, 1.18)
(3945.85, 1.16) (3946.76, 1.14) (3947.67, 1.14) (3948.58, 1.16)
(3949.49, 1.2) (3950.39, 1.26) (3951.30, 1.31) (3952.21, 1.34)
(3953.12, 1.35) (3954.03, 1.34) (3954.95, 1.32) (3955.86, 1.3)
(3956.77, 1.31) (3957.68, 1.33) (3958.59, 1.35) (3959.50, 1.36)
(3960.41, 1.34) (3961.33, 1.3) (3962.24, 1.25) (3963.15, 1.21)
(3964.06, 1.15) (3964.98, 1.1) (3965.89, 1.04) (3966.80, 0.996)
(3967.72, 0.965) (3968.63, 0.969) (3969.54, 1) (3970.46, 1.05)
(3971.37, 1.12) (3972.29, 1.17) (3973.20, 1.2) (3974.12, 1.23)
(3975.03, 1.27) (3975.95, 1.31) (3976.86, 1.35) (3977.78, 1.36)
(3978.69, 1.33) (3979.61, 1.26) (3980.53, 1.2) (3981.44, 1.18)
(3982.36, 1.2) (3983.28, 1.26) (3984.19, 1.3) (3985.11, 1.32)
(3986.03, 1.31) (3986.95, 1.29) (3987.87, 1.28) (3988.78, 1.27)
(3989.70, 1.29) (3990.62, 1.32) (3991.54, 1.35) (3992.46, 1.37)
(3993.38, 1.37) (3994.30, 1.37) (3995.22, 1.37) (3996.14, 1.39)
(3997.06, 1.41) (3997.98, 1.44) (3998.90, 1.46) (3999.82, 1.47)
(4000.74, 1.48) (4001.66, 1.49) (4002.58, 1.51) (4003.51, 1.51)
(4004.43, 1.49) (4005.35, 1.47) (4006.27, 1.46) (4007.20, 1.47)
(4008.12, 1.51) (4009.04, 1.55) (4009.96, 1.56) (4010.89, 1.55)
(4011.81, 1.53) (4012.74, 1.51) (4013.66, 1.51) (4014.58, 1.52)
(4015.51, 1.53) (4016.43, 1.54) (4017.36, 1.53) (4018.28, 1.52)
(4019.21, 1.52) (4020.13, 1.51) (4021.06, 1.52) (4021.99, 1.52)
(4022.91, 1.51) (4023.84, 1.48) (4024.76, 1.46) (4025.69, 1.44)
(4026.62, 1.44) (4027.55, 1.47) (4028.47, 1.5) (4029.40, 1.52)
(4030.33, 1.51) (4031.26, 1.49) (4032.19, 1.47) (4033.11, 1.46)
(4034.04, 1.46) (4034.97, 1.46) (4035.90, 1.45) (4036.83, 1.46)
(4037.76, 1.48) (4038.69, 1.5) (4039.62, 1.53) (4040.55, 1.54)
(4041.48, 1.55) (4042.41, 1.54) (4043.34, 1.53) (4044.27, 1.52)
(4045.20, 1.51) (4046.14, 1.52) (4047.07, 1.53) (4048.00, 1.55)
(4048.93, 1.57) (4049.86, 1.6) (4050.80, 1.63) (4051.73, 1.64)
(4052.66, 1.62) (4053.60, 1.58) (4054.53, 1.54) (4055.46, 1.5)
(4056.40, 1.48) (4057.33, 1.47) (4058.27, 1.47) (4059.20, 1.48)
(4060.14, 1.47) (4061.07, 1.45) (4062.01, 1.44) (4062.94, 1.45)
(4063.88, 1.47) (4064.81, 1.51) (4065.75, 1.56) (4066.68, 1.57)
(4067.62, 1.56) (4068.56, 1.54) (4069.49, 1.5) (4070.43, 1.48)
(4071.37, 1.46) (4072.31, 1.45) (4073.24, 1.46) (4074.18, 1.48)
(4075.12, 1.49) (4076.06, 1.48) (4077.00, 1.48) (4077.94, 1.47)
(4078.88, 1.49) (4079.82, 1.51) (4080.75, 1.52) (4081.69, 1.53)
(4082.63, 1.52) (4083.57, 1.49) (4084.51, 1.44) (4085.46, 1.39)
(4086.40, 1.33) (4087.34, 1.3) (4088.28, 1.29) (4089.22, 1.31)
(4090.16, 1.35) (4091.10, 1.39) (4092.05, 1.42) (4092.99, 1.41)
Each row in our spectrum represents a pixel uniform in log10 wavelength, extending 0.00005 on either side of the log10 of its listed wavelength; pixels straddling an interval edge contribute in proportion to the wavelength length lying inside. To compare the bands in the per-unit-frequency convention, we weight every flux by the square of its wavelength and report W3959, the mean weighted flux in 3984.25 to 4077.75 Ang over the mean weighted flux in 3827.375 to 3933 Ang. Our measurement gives 1.35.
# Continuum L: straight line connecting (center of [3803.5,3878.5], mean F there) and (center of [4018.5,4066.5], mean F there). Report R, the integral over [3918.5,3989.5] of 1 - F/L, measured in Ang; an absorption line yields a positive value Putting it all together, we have 9.3 Ang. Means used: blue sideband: 1.18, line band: 1.19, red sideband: 1.51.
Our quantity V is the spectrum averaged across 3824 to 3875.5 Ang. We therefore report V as 1.19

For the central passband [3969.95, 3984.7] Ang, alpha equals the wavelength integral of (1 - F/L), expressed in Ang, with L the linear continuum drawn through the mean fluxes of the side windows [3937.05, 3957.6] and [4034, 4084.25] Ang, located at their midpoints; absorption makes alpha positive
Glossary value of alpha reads 0.7 Ang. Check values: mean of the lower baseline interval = 1.22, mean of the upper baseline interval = 1.51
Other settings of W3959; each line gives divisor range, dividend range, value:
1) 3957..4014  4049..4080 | 1.19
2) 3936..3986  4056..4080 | 1.30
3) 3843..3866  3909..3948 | 0.92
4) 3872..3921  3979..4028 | 1.27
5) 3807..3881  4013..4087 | 1.41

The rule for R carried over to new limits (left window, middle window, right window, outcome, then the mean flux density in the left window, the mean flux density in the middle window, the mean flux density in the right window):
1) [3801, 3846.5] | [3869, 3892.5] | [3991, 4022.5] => 1.58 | 1.1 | 1.13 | 1.48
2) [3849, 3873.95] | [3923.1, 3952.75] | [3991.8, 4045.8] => 6.02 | 1.29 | 1.1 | 1.49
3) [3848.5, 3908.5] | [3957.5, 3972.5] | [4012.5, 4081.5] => 2.23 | 1.2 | 1.16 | 1.51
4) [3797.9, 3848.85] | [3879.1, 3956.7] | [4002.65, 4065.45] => 7.35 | 1.1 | 1.16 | 1.51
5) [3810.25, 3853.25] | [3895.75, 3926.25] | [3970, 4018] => -0.79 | 1.13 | 1.29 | 1.38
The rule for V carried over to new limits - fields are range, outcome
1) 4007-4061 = 1.51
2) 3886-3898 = 1.02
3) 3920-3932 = 1.21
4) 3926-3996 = 1.18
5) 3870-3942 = 1.16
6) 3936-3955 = 1.19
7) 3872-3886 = 1.15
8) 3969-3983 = 1.21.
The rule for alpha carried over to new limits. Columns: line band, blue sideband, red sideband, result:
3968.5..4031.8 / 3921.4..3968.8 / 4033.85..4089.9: -3.7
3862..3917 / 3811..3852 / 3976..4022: 1.6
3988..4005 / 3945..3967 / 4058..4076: -0.9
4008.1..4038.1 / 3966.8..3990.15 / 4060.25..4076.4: -3.3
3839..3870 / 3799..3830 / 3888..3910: -3.8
